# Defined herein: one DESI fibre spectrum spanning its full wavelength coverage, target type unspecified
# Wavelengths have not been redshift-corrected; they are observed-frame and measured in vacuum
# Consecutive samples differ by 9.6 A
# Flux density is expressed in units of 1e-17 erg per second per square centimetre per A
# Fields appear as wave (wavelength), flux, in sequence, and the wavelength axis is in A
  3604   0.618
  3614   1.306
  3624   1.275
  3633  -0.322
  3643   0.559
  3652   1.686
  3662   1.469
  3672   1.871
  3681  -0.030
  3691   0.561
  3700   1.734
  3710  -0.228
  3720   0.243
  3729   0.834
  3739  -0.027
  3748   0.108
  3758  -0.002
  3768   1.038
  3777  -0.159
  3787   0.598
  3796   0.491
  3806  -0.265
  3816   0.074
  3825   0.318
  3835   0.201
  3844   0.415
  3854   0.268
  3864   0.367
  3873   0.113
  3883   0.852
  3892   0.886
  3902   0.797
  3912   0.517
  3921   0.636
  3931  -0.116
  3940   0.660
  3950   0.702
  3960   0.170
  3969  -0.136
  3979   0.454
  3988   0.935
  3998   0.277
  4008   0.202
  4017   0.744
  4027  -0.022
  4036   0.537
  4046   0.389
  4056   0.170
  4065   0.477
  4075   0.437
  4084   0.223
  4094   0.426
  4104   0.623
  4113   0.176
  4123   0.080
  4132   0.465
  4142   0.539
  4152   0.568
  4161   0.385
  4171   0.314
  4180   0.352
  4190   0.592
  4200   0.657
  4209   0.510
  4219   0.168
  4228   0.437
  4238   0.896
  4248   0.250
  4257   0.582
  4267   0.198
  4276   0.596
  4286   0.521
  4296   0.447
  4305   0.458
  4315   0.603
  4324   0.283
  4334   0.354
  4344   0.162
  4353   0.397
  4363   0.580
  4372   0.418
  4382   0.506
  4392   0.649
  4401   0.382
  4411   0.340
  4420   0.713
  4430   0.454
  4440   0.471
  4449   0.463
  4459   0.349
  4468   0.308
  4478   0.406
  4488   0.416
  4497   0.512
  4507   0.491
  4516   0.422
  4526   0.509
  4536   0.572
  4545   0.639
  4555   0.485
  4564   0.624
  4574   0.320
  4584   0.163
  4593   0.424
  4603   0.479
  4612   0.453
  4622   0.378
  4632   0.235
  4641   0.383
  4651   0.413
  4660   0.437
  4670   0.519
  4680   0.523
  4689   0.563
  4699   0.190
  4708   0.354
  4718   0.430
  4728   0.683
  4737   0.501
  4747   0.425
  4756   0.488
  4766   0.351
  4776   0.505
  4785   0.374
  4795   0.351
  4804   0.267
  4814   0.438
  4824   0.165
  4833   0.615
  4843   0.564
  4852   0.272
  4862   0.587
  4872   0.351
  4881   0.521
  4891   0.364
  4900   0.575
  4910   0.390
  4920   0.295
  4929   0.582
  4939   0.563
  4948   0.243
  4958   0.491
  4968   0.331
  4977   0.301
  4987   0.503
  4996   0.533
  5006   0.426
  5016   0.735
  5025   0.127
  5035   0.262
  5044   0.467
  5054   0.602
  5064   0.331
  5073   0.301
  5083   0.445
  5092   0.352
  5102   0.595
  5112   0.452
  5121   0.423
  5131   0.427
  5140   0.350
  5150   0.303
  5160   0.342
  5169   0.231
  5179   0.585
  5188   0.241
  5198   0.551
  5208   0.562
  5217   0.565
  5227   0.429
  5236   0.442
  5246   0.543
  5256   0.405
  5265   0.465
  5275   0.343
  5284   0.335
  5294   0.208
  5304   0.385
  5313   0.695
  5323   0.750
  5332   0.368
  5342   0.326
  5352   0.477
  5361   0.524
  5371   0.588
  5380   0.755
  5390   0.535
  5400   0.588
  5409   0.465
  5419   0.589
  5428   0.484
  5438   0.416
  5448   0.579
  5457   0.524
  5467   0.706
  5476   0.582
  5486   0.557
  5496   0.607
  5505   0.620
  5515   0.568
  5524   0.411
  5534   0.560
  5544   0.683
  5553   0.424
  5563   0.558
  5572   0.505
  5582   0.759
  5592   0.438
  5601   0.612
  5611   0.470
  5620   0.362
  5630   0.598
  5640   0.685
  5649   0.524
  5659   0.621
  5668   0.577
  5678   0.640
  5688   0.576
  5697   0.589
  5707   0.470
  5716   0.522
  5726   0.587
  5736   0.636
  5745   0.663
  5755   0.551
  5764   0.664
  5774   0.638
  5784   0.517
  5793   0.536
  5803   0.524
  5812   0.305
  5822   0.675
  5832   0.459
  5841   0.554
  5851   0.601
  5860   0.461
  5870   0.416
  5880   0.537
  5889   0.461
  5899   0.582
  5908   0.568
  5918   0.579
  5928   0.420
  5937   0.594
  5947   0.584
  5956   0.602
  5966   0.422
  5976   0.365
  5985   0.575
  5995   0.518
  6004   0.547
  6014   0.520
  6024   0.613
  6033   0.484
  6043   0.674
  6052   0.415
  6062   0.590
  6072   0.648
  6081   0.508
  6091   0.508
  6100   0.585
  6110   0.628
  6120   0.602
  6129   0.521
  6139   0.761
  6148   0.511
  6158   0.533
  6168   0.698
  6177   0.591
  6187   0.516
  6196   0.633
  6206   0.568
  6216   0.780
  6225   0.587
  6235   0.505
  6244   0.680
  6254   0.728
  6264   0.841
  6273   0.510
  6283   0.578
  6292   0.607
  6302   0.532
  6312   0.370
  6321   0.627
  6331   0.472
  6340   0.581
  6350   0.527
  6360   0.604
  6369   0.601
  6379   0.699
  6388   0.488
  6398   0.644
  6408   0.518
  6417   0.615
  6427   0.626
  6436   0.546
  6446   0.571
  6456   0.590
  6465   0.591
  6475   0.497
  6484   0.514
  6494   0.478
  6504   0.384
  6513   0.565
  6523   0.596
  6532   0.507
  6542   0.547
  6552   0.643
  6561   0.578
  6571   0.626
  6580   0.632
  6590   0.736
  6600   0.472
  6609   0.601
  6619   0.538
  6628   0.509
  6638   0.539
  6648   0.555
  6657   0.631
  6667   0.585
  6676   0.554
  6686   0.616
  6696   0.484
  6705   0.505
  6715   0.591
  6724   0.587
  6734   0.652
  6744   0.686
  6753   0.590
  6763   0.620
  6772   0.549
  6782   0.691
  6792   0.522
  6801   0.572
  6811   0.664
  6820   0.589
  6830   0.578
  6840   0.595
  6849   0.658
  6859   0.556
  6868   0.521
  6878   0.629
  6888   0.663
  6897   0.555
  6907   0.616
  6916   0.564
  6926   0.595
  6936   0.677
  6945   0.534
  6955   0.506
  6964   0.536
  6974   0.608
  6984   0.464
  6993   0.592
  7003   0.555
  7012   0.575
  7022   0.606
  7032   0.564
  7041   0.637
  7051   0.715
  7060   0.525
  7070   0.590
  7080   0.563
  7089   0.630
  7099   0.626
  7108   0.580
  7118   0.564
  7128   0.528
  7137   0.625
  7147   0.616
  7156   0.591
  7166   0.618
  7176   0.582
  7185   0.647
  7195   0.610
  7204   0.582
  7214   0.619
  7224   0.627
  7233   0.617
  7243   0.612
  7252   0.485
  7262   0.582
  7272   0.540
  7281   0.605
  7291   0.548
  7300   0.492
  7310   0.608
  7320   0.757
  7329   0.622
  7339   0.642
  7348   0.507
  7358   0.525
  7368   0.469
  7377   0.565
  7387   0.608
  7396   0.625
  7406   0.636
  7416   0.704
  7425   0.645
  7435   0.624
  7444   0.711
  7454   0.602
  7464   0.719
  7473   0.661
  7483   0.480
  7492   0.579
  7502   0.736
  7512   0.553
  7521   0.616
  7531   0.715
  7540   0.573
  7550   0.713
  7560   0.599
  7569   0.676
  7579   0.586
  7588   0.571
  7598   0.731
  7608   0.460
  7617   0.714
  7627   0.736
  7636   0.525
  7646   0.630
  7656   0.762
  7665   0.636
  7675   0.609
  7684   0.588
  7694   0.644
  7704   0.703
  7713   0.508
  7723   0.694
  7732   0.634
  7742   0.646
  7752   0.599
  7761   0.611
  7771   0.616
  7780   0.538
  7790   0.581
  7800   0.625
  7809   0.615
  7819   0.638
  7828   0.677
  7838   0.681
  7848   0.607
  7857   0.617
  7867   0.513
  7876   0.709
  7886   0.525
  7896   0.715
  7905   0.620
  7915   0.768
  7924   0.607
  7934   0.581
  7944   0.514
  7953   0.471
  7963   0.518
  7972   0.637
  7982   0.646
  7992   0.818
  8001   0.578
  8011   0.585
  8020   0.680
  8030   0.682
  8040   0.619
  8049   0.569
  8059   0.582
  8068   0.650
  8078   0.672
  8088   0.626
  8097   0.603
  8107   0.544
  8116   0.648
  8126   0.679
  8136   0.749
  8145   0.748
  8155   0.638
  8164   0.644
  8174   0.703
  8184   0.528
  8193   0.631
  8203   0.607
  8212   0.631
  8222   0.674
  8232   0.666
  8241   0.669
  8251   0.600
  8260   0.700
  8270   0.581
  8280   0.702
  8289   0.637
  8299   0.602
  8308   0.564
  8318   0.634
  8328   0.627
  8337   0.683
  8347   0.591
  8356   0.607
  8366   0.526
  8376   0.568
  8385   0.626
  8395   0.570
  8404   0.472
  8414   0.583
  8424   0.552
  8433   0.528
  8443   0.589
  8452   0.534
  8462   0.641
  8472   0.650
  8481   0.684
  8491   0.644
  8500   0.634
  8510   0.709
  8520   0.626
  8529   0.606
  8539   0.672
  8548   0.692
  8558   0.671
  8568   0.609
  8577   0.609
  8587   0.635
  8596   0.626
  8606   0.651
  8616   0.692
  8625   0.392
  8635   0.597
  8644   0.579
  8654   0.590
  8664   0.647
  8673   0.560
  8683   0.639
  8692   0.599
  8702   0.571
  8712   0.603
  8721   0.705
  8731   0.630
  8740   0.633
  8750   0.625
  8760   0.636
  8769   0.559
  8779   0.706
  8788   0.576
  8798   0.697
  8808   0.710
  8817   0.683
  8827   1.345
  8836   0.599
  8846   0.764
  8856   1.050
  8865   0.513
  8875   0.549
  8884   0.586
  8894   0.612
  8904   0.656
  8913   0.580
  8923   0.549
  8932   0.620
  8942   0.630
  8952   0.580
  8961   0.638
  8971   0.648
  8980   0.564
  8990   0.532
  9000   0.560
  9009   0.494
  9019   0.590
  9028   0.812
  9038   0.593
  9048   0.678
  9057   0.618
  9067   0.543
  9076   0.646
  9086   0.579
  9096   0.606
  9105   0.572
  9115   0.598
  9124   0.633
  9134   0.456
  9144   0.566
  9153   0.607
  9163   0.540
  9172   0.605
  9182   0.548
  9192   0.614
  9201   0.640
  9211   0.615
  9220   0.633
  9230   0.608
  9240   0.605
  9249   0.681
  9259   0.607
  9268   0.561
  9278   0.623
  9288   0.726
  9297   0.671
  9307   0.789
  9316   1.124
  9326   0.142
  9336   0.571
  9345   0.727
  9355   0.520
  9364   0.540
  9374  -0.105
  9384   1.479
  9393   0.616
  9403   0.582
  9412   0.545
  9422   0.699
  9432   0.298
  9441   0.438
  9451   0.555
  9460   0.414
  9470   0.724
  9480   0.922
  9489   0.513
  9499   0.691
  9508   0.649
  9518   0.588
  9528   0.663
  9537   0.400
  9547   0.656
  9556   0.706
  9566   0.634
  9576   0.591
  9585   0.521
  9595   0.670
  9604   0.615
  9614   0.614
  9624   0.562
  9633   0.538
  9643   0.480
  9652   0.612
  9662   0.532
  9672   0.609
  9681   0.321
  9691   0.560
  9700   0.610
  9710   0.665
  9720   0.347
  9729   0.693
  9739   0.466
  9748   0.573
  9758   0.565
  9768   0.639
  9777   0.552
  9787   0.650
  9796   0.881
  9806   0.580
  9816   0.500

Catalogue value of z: 0.344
